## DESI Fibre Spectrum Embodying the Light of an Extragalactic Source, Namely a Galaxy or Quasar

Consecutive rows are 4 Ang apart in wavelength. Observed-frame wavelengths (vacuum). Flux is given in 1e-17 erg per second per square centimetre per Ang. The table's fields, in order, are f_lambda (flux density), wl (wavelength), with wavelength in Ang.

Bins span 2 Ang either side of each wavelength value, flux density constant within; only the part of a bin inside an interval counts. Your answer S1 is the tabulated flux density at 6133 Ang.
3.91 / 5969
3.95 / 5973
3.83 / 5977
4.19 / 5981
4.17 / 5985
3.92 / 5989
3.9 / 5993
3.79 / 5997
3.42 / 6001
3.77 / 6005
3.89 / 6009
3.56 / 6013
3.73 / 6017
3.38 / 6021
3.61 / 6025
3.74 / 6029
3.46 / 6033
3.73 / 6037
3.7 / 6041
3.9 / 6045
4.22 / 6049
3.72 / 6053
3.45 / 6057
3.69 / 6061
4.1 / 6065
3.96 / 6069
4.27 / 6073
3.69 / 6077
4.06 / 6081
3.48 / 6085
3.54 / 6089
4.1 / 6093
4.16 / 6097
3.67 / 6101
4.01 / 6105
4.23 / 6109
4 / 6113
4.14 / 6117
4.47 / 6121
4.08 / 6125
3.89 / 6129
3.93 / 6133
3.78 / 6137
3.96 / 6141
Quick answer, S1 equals 3.93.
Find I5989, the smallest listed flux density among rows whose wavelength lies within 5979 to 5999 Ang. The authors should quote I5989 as 3.79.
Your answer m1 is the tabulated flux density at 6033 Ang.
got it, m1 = 3.46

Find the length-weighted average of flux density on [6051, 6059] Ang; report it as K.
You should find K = 3.58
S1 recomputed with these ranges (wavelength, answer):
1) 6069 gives 3.96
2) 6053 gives 3.72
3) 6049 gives 4.22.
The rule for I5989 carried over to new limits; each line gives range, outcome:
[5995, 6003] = 3.42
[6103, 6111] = 4.01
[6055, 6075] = 3.45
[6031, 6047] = 3.46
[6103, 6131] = 3.89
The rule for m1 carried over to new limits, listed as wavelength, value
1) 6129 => 3.89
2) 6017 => 3.73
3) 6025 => 3.61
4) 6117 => 4.14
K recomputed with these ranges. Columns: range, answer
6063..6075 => 4.11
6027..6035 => 3.6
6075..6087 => 3.74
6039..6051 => 3.94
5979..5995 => 4.04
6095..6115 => 4.01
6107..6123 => 4.21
